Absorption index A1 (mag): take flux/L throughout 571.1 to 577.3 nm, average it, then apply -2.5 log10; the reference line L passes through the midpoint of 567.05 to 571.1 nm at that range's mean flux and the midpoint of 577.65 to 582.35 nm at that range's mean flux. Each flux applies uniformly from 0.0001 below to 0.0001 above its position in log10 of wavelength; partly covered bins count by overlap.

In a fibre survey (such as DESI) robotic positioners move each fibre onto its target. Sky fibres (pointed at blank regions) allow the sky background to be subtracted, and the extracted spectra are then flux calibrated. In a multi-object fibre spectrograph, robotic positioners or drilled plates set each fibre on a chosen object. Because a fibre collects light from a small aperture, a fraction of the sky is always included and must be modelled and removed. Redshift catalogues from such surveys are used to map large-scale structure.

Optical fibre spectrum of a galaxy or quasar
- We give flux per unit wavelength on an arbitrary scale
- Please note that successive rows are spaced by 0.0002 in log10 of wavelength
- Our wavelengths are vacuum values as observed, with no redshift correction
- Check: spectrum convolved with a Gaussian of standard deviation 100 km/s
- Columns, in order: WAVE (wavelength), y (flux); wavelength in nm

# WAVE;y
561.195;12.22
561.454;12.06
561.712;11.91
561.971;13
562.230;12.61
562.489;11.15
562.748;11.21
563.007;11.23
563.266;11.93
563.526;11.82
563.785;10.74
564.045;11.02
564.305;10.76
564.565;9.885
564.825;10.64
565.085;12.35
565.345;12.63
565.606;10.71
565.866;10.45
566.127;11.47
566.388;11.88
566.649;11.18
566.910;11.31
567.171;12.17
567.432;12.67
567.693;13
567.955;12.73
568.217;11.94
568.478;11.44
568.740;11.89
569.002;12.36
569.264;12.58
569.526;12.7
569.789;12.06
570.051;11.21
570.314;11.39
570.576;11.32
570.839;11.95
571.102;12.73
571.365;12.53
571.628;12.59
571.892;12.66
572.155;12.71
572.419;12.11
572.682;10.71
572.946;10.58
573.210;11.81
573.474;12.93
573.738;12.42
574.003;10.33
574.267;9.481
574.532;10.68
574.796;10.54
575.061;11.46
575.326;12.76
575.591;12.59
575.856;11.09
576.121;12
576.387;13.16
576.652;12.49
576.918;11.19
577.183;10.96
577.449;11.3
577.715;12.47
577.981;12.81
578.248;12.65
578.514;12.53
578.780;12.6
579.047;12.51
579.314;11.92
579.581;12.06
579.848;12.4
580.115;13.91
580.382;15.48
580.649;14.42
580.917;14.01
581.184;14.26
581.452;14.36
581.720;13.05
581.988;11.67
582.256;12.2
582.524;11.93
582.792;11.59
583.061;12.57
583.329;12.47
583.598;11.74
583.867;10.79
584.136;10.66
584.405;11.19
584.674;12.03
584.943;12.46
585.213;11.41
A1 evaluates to 0.073 mag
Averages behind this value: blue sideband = 12.1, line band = 11.8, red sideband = 13.1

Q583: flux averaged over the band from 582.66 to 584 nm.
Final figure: 11.8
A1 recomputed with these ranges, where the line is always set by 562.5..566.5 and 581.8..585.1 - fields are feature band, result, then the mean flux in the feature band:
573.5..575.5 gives 0.03 mag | 11.2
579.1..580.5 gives -0.12 mag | 13.1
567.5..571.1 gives -0.06 mag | 12.1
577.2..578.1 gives -0.04 mag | 12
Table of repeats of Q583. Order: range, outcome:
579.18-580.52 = 13.2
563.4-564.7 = 10.8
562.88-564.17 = 11.3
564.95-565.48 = 12.5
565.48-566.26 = 10.9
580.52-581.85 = 14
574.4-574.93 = 10.6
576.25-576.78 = 12.8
